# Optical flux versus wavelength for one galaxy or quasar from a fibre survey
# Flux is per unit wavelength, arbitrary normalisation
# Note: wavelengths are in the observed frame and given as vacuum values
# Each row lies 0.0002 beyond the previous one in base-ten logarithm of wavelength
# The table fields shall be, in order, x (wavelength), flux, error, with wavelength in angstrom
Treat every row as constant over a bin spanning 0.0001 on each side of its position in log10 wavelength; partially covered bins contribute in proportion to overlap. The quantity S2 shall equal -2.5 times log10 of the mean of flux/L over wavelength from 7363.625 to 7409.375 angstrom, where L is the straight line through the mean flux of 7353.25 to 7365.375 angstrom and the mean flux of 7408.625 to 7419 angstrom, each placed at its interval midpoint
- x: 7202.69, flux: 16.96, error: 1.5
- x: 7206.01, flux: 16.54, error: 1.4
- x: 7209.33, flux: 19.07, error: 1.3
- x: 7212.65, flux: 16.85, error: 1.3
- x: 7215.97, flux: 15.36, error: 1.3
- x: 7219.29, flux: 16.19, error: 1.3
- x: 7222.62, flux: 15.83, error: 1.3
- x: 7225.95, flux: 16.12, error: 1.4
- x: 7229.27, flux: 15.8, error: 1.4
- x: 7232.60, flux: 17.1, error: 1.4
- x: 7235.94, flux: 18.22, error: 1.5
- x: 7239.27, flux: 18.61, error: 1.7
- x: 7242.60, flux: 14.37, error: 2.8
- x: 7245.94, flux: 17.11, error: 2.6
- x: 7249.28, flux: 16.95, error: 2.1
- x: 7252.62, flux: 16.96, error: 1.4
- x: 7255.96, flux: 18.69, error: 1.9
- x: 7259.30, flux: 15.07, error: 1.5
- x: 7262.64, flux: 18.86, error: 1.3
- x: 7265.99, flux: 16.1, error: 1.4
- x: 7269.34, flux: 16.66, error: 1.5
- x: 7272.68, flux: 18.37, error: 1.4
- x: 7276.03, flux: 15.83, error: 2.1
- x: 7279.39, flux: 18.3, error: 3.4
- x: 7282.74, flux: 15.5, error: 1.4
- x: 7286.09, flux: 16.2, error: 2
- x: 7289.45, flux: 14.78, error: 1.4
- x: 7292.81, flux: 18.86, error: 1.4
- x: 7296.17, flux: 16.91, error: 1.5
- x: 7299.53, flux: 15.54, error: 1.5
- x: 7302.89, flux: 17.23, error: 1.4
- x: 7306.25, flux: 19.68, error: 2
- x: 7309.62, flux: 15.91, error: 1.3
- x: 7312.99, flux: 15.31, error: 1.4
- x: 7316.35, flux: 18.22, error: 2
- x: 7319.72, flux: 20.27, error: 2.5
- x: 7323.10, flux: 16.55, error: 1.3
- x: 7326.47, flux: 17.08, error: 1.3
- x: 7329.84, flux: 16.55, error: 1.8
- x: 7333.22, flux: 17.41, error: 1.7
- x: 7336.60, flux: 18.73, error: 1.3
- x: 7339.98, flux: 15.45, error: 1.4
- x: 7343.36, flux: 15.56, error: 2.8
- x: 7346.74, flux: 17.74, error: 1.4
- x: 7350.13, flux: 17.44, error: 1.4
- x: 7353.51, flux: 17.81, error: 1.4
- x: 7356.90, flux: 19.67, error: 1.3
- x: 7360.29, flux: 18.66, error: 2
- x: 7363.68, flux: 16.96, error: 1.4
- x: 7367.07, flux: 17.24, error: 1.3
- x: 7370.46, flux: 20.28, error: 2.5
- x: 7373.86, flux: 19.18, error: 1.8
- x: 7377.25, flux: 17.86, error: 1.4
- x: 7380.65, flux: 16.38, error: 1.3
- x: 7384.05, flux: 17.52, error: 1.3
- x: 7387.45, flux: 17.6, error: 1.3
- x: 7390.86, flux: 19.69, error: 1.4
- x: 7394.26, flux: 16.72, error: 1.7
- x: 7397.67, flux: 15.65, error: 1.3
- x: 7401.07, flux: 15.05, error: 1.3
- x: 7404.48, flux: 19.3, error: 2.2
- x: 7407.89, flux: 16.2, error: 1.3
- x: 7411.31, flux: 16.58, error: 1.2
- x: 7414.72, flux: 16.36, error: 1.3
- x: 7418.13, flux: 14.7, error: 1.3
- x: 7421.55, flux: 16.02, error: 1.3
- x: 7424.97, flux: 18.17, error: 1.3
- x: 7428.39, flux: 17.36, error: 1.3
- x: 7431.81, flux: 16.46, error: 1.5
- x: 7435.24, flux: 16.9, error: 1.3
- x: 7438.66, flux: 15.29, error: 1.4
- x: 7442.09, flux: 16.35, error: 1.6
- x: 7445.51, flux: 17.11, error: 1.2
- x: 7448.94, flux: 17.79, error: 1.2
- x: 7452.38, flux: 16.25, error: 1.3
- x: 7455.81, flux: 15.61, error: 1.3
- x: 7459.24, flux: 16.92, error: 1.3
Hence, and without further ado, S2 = -0.03 mag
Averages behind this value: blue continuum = 18.3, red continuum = 16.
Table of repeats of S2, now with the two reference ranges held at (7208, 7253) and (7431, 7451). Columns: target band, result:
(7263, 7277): -0.02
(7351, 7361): -0.12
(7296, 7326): -0.04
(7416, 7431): 0.01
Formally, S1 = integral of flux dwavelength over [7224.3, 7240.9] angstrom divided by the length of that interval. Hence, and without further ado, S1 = 17.2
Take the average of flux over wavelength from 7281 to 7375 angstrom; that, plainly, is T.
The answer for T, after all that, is 17.4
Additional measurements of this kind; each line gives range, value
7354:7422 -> 17.4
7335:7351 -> 16.9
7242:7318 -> 16.9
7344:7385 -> 18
